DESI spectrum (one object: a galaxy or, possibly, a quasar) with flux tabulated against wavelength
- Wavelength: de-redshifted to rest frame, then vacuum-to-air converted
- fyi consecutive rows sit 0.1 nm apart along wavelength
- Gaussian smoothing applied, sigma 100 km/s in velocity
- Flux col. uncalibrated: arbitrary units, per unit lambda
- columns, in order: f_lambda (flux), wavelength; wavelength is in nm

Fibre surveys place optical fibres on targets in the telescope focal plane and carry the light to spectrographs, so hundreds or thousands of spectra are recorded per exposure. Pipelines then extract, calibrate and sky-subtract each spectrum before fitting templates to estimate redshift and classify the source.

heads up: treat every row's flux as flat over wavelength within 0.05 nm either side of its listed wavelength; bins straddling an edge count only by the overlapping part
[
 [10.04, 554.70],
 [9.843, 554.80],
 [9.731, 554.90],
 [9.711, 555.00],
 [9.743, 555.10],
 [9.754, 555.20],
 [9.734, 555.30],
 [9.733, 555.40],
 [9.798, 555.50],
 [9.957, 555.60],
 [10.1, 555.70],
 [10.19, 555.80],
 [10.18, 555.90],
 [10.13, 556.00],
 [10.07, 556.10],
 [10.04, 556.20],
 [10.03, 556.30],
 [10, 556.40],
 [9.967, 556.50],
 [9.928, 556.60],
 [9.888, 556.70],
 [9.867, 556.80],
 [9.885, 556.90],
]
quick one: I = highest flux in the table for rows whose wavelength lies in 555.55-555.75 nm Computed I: 10.1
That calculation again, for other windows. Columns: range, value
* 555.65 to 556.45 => 10.19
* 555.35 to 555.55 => 9.798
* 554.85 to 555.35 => 9.754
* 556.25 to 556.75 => 10.03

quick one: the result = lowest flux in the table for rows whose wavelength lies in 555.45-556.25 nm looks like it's 9.798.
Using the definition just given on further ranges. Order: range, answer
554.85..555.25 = 9.711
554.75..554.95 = 9.731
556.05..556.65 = 9.928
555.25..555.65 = 9.733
